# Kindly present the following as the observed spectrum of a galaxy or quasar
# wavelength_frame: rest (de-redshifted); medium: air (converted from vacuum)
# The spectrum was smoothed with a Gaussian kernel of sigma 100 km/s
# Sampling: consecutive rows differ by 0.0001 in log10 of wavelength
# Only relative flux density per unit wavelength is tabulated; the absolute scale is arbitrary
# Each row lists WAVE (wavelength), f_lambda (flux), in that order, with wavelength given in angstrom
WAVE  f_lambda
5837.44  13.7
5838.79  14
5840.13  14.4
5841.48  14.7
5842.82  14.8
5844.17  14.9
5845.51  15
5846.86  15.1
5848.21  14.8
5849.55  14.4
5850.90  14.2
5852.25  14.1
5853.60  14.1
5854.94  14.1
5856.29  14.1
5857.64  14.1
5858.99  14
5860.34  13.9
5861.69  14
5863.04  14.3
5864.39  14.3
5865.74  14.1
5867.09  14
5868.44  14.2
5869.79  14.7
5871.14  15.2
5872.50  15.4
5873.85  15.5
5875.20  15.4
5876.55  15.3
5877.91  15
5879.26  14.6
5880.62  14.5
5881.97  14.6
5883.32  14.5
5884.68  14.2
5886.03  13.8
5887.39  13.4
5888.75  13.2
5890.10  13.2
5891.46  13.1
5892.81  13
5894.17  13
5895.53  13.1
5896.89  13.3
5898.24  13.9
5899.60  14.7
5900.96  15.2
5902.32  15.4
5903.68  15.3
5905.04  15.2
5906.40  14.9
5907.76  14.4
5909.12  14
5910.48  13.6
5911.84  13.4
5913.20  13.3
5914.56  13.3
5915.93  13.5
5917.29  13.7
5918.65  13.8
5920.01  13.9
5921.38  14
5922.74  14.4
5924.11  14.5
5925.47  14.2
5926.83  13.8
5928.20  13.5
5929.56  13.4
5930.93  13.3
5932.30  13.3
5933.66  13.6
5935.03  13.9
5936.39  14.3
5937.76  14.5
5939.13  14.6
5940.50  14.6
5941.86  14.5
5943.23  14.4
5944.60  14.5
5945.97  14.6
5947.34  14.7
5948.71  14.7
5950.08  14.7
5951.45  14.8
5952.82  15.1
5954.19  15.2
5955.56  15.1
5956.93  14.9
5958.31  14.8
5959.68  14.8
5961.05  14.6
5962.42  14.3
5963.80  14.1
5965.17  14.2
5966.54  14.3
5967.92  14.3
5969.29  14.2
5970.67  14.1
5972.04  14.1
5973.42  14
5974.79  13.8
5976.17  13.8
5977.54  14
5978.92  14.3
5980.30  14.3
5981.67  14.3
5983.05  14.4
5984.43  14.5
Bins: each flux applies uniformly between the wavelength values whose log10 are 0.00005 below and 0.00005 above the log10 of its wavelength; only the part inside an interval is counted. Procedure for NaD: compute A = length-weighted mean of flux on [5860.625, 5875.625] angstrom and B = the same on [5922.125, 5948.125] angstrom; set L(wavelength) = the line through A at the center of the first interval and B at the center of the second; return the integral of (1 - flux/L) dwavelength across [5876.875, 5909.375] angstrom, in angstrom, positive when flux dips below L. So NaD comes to 0.6 angstrom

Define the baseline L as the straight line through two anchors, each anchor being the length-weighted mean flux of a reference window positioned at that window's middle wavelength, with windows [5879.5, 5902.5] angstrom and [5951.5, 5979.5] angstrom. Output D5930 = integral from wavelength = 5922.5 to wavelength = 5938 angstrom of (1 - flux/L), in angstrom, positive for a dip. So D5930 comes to 0.3 angstrom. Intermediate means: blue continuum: 13.9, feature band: 13.9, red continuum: 14.4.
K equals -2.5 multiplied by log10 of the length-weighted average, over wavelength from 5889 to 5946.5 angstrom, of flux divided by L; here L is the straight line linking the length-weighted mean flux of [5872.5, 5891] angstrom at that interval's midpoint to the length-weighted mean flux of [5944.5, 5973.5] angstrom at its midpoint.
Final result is 0.04 mag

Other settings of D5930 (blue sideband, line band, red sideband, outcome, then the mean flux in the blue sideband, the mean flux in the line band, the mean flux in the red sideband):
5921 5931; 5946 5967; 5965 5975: -0.92 angstrom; 13.9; 14.7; 14.1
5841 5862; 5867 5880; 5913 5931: -0.70 angstrom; 14.4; 15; 13.8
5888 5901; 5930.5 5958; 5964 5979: -1.18 angstrom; 13.5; 14.5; 14.1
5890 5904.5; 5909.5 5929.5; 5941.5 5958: 0.75 angstrom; 14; 13.8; 14.8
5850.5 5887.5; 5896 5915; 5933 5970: 0.26 angstrom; 14.4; 14.3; 14.5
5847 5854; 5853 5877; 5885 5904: -0.49 angstrom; 14.4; 14.5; 13.8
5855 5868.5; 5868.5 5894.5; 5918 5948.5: -0.39 angstrom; 14.1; 14.3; 14.1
